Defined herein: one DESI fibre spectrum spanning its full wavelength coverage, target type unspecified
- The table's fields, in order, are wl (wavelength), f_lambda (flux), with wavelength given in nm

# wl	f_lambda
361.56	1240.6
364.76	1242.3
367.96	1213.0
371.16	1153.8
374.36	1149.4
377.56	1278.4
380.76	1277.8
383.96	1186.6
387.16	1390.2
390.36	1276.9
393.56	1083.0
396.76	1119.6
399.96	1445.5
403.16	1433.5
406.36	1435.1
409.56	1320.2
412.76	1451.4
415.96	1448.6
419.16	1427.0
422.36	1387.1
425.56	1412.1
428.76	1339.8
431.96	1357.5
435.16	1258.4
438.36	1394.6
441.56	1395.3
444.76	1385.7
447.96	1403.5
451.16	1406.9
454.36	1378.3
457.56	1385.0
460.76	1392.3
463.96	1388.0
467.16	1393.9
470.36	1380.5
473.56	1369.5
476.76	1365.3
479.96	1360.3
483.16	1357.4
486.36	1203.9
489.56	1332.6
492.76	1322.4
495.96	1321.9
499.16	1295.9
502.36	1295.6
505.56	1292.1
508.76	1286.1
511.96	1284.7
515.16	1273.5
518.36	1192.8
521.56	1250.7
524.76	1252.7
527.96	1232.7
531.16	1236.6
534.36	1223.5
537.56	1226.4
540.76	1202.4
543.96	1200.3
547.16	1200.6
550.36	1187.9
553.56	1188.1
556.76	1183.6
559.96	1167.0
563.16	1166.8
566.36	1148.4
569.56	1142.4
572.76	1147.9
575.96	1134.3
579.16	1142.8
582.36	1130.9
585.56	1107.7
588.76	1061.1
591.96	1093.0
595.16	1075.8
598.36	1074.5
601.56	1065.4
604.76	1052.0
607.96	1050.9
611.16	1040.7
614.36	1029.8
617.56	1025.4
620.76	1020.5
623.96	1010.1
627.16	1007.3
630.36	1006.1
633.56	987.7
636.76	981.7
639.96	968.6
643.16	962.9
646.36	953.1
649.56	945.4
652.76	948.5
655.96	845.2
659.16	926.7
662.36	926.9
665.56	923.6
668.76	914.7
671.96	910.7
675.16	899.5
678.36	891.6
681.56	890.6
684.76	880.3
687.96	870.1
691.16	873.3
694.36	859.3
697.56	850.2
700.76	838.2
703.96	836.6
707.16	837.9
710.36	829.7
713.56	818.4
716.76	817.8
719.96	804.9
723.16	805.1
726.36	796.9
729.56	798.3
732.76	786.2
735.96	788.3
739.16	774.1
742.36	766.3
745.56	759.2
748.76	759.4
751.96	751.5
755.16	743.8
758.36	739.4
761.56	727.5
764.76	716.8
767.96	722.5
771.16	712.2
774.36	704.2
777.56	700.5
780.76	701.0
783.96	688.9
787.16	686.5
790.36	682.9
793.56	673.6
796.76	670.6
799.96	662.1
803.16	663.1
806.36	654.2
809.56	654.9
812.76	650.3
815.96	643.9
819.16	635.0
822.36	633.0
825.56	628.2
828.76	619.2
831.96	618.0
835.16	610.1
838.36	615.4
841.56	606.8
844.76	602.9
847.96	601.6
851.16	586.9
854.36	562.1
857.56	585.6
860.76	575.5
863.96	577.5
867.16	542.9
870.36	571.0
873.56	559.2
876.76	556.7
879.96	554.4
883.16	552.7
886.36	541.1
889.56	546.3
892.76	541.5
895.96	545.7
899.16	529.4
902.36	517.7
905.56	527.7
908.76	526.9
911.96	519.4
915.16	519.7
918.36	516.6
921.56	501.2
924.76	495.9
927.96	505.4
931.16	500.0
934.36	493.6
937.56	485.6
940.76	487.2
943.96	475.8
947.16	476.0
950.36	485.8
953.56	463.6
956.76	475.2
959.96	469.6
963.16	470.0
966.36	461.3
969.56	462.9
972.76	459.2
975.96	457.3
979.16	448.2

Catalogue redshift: 0.00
